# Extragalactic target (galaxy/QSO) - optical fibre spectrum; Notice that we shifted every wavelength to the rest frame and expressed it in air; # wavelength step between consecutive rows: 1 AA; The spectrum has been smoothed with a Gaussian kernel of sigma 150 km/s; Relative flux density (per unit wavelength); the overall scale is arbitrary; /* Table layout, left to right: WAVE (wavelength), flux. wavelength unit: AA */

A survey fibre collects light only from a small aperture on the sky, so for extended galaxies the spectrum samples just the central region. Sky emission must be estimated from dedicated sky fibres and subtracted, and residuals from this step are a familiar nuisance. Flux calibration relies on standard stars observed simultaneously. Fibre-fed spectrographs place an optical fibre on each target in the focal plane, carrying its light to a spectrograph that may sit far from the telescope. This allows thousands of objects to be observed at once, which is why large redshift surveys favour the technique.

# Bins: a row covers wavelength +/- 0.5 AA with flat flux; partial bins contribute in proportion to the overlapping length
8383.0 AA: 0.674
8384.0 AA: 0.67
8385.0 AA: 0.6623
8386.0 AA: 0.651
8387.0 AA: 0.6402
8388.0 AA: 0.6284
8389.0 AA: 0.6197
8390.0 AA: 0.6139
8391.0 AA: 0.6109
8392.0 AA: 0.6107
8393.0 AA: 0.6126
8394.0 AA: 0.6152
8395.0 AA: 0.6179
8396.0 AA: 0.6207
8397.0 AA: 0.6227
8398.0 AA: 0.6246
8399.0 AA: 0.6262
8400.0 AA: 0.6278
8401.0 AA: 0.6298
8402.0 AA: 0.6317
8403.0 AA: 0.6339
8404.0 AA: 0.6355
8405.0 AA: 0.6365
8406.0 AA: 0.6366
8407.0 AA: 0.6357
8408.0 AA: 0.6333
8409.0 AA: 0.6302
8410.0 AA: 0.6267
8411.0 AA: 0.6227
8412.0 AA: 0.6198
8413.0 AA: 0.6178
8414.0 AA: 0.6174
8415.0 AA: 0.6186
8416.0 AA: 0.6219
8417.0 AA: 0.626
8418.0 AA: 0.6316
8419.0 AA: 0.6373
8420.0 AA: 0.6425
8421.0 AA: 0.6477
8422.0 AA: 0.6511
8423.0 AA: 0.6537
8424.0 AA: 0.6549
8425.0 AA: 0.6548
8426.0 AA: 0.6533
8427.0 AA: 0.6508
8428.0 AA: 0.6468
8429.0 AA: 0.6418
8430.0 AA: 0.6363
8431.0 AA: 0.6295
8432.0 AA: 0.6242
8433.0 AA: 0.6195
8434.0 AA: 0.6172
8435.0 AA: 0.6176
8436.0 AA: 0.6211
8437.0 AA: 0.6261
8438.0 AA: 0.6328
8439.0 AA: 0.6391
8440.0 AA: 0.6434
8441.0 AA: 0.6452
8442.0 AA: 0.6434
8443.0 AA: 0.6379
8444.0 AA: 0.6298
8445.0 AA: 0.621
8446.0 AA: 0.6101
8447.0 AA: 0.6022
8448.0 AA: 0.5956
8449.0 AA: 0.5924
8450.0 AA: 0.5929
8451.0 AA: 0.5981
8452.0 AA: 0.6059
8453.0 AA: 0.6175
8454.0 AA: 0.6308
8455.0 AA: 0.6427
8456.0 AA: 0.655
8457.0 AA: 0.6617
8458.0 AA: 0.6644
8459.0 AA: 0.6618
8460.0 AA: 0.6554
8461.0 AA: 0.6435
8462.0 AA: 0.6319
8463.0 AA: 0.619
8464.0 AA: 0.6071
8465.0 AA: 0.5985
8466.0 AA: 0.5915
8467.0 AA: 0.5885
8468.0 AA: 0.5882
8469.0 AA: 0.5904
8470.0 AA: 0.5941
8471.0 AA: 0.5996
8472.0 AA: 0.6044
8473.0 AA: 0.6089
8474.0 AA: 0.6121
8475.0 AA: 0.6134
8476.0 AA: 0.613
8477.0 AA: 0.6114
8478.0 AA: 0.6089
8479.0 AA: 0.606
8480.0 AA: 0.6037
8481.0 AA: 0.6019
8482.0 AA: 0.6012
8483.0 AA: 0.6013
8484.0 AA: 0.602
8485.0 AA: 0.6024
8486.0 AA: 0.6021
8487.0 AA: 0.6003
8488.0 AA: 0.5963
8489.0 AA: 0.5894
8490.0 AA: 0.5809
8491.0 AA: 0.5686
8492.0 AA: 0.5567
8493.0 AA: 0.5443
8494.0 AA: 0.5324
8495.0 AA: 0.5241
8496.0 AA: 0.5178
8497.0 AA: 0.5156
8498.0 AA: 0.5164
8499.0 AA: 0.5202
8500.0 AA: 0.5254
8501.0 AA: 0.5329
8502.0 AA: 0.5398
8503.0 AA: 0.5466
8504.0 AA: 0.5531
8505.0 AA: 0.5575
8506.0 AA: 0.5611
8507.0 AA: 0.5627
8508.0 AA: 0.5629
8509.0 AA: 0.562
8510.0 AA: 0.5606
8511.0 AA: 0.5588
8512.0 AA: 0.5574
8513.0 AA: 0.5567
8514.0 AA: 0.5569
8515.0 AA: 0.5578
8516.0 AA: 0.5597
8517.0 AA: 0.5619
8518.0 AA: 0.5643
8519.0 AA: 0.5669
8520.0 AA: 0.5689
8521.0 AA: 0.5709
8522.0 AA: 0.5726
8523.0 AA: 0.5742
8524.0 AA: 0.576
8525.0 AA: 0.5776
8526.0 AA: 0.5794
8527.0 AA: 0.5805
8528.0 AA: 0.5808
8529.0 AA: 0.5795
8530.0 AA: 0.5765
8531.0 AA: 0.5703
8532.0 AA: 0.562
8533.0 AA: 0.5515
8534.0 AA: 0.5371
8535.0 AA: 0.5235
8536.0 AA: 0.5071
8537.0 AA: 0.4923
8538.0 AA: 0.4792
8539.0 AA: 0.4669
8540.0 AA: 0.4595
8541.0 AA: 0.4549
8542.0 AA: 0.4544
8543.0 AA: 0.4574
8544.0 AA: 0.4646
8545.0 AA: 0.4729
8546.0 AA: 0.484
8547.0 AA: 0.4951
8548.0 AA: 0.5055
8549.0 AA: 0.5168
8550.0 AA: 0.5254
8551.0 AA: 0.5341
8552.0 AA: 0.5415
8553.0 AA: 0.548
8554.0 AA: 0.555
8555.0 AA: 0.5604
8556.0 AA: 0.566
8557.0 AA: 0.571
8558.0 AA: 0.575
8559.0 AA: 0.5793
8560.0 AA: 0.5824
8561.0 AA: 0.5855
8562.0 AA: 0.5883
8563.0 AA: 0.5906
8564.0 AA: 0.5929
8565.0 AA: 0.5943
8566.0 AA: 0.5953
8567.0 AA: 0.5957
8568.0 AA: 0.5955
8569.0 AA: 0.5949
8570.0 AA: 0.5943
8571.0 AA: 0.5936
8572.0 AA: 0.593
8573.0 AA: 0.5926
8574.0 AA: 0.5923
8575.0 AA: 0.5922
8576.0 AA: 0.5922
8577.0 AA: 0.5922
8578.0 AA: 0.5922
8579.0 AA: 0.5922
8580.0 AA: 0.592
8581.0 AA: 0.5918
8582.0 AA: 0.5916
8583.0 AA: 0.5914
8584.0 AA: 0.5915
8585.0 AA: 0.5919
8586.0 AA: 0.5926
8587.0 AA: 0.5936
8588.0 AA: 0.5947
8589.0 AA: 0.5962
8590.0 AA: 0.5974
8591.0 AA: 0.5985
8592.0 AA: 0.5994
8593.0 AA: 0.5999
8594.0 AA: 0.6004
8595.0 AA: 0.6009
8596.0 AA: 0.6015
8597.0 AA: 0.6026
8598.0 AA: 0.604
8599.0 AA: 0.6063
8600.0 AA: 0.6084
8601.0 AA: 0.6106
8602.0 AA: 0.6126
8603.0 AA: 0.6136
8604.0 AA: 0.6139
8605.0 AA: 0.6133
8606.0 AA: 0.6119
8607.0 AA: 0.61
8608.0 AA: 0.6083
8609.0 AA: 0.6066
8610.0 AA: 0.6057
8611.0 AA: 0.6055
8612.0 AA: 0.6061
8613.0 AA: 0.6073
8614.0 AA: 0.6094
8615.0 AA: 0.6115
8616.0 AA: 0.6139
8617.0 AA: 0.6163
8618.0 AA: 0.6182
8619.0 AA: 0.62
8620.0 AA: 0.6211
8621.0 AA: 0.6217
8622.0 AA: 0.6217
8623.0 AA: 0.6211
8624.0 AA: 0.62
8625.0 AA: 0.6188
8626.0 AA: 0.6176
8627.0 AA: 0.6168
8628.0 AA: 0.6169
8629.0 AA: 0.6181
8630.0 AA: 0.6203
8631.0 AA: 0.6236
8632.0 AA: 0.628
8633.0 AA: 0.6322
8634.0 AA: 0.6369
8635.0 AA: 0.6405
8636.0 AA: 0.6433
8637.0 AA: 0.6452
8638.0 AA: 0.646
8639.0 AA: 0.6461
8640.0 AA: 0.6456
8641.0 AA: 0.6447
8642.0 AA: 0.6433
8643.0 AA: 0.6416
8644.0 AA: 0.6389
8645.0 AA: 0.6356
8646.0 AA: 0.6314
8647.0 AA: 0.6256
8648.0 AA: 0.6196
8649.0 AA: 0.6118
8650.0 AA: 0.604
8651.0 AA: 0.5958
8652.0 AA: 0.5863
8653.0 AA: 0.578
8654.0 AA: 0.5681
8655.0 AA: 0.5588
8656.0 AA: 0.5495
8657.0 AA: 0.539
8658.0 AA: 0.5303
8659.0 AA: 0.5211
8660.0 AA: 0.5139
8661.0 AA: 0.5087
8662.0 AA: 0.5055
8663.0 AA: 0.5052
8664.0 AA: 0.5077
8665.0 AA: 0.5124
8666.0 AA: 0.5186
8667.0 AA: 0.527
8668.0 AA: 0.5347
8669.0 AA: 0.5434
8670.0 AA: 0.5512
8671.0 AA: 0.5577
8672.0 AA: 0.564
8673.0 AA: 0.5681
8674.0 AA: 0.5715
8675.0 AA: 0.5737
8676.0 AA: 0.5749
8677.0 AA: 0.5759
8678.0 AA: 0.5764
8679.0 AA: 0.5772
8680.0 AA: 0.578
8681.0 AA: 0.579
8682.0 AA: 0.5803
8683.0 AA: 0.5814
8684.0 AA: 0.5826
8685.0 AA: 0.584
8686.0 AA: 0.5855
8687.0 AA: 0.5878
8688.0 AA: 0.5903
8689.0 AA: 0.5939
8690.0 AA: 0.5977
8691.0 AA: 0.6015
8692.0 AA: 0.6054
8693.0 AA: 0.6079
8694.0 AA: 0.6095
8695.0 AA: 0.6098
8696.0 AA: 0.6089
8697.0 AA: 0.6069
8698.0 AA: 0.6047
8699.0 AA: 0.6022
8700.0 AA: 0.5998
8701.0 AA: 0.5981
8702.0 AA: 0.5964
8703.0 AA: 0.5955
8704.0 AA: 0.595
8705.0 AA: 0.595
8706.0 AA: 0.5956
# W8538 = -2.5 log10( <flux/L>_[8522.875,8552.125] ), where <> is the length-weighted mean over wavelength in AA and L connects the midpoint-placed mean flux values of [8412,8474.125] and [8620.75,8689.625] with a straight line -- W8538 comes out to 0.17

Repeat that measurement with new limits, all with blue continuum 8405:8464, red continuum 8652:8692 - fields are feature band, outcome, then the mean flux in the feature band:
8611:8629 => -0.08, 0.616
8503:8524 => 0.08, 0.562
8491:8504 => 0.15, 0.533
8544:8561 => 0.11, 0.537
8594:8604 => -0.05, 0.607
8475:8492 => 0.03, 0.598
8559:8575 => 0.00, 0.592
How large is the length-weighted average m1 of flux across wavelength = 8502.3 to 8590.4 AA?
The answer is 0.559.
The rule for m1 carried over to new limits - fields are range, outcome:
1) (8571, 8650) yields 0.613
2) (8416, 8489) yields 0.622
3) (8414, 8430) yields 0.641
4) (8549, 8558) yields 0.55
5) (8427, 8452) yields 0.624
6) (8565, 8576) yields 0.594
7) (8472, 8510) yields 0.572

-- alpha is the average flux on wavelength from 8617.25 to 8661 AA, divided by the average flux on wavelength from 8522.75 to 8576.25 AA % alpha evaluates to 1.11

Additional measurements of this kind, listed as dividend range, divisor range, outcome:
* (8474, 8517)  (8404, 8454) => 0.90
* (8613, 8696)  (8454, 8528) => 1.02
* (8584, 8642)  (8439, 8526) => 1.04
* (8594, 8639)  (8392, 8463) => 0.98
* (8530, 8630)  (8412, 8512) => 0.96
